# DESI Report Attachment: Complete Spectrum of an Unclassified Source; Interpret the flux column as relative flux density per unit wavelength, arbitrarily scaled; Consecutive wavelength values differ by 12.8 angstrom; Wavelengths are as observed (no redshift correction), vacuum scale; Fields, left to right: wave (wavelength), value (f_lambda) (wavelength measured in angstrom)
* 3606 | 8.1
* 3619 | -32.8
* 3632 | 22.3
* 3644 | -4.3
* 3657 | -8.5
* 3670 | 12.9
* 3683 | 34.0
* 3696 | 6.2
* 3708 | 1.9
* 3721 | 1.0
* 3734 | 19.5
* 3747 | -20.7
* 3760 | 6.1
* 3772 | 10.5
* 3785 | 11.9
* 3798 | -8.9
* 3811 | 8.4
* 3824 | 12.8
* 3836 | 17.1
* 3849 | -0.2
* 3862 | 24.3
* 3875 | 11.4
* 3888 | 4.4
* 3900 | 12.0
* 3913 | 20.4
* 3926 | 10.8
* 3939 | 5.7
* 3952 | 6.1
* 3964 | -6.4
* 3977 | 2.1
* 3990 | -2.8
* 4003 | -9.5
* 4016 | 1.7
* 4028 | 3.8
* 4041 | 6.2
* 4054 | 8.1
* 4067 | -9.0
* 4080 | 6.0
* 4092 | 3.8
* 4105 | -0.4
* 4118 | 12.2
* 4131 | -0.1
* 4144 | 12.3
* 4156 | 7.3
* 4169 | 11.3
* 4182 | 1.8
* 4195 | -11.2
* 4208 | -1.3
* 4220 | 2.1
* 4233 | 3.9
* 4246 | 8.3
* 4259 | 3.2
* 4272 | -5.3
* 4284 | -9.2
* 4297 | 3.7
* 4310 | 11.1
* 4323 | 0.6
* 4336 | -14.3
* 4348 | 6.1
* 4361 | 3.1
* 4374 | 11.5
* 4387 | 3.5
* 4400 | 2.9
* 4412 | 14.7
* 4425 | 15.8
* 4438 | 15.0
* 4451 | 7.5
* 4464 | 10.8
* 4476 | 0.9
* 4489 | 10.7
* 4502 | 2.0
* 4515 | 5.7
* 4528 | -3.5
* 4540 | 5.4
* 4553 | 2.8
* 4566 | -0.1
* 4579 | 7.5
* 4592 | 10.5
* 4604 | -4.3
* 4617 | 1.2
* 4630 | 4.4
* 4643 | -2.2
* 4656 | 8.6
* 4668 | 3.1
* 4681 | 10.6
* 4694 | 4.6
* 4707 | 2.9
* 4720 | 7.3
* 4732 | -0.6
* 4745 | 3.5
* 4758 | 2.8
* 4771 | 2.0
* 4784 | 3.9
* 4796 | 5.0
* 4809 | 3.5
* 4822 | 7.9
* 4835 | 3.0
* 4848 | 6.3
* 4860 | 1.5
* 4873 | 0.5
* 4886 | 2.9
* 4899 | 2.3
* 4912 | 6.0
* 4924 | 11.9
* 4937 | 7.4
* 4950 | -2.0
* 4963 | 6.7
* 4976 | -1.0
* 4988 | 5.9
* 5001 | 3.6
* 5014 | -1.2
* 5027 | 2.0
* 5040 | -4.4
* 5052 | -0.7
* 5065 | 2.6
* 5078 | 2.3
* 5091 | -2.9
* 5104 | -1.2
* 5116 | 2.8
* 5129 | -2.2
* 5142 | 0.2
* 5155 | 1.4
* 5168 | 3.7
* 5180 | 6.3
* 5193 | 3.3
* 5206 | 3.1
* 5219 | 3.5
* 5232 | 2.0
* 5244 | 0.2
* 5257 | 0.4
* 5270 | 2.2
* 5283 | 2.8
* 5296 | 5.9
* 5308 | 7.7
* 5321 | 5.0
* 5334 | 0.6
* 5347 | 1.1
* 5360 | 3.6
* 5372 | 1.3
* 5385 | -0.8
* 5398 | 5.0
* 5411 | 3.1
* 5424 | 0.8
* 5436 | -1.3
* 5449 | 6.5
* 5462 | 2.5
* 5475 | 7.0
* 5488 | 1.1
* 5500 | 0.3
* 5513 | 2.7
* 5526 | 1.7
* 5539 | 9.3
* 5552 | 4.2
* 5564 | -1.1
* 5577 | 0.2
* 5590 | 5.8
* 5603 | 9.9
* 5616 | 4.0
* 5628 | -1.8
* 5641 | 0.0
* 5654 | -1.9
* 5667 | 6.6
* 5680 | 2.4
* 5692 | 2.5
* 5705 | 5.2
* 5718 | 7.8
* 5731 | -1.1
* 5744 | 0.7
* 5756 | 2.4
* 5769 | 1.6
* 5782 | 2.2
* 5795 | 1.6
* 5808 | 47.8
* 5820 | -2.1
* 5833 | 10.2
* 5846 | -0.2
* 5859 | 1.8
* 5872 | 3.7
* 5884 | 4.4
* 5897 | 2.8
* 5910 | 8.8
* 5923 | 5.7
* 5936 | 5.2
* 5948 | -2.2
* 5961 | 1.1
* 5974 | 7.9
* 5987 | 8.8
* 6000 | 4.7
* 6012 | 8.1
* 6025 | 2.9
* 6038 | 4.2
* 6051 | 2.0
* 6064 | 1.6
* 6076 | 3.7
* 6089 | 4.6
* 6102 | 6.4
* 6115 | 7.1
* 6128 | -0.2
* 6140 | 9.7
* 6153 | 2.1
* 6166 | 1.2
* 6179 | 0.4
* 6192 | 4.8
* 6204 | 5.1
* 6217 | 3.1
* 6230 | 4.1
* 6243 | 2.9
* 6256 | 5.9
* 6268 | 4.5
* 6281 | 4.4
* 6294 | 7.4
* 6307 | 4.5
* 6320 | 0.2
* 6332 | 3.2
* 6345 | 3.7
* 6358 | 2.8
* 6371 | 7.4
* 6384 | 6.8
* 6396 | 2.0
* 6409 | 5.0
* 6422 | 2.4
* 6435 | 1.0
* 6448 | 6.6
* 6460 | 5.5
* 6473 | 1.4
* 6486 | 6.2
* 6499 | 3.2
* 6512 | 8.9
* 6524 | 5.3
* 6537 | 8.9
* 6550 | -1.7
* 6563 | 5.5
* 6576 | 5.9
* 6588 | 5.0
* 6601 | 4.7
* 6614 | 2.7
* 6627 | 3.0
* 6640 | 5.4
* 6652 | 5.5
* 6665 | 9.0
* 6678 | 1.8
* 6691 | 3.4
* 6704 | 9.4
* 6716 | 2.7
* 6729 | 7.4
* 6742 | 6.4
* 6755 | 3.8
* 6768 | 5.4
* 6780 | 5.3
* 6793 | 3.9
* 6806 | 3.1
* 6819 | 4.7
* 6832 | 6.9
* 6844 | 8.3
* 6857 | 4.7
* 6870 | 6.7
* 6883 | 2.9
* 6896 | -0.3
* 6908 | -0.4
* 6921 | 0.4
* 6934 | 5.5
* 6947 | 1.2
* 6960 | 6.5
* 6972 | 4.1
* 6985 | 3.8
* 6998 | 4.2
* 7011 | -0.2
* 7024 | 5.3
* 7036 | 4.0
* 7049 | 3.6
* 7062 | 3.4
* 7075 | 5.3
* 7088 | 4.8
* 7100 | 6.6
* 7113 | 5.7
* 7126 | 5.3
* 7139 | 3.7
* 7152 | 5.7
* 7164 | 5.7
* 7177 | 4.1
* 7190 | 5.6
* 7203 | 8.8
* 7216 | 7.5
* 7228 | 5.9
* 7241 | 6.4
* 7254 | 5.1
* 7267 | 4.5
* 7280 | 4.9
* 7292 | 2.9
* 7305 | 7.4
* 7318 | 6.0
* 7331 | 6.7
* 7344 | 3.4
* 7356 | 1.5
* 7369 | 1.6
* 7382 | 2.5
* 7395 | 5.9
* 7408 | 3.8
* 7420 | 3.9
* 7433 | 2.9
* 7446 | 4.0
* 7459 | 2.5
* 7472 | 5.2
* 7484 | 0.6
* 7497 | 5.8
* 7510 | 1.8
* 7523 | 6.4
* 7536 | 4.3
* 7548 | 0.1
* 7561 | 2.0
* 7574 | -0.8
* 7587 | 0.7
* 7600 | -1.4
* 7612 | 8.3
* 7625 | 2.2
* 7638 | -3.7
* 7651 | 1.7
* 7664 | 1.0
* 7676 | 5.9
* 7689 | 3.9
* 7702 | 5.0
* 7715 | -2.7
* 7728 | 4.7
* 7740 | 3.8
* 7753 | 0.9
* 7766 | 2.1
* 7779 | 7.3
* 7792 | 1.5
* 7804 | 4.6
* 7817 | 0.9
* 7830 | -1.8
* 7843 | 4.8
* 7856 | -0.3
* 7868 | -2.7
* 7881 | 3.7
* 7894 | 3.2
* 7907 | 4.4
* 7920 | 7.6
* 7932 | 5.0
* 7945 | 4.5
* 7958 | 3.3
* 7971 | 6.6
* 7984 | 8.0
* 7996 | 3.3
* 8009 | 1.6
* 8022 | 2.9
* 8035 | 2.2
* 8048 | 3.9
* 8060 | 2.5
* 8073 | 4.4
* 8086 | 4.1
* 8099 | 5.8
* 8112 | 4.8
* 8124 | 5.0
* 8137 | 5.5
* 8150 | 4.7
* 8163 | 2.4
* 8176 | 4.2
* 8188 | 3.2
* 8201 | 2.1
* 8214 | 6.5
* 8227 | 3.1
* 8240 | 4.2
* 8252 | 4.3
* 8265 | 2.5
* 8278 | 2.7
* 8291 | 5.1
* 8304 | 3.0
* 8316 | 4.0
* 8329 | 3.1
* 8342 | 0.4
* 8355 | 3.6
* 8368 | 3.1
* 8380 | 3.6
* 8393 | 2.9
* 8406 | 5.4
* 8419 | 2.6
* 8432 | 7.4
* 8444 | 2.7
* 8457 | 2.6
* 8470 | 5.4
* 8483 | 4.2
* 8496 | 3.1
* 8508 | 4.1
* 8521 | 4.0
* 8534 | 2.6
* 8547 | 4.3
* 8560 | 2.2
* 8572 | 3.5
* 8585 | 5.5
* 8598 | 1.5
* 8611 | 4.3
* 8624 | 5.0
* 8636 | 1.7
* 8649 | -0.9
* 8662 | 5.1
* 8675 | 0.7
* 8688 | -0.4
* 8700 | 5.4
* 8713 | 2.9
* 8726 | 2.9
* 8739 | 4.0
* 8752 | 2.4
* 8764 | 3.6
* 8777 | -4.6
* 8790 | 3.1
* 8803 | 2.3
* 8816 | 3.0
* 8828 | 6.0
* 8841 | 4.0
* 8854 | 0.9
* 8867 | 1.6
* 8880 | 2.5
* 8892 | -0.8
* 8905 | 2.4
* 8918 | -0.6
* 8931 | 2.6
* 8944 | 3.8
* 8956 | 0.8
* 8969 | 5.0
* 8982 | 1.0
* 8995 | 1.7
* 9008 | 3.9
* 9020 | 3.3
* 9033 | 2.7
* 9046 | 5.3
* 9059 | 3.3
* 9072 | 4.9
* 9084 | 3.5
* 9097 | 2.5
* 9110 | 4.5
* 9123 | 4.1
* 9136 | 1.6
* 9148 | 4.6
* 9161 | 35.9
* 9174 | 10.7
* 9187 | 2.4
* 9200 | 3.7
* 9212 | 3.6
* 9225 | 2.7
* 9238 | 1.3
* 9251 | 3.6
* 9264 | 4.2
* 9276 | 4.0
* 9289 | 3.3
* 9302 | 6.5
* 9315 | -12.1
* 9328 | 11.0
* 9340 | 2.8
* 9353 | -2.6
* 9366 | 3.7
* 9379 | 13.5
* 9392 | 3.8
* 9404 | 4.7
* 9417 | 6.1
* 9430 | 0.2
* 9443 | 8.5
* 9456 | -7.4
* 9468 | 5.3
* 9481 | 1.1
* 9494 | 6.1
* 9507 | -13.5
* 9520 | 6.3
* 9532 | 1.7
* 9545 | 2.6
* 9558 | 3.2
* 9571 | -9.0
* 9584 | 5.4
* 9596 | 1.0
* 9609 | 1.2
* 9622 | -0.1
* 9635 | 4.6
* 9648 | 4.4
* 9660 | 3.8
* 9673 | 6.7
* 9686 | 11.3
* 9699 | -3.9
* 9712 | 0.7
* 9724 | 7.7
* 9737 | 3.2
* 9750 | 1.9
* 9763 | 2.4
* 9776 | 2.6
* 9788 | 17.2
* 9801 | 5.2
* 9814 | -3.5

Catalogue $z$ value 1.46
